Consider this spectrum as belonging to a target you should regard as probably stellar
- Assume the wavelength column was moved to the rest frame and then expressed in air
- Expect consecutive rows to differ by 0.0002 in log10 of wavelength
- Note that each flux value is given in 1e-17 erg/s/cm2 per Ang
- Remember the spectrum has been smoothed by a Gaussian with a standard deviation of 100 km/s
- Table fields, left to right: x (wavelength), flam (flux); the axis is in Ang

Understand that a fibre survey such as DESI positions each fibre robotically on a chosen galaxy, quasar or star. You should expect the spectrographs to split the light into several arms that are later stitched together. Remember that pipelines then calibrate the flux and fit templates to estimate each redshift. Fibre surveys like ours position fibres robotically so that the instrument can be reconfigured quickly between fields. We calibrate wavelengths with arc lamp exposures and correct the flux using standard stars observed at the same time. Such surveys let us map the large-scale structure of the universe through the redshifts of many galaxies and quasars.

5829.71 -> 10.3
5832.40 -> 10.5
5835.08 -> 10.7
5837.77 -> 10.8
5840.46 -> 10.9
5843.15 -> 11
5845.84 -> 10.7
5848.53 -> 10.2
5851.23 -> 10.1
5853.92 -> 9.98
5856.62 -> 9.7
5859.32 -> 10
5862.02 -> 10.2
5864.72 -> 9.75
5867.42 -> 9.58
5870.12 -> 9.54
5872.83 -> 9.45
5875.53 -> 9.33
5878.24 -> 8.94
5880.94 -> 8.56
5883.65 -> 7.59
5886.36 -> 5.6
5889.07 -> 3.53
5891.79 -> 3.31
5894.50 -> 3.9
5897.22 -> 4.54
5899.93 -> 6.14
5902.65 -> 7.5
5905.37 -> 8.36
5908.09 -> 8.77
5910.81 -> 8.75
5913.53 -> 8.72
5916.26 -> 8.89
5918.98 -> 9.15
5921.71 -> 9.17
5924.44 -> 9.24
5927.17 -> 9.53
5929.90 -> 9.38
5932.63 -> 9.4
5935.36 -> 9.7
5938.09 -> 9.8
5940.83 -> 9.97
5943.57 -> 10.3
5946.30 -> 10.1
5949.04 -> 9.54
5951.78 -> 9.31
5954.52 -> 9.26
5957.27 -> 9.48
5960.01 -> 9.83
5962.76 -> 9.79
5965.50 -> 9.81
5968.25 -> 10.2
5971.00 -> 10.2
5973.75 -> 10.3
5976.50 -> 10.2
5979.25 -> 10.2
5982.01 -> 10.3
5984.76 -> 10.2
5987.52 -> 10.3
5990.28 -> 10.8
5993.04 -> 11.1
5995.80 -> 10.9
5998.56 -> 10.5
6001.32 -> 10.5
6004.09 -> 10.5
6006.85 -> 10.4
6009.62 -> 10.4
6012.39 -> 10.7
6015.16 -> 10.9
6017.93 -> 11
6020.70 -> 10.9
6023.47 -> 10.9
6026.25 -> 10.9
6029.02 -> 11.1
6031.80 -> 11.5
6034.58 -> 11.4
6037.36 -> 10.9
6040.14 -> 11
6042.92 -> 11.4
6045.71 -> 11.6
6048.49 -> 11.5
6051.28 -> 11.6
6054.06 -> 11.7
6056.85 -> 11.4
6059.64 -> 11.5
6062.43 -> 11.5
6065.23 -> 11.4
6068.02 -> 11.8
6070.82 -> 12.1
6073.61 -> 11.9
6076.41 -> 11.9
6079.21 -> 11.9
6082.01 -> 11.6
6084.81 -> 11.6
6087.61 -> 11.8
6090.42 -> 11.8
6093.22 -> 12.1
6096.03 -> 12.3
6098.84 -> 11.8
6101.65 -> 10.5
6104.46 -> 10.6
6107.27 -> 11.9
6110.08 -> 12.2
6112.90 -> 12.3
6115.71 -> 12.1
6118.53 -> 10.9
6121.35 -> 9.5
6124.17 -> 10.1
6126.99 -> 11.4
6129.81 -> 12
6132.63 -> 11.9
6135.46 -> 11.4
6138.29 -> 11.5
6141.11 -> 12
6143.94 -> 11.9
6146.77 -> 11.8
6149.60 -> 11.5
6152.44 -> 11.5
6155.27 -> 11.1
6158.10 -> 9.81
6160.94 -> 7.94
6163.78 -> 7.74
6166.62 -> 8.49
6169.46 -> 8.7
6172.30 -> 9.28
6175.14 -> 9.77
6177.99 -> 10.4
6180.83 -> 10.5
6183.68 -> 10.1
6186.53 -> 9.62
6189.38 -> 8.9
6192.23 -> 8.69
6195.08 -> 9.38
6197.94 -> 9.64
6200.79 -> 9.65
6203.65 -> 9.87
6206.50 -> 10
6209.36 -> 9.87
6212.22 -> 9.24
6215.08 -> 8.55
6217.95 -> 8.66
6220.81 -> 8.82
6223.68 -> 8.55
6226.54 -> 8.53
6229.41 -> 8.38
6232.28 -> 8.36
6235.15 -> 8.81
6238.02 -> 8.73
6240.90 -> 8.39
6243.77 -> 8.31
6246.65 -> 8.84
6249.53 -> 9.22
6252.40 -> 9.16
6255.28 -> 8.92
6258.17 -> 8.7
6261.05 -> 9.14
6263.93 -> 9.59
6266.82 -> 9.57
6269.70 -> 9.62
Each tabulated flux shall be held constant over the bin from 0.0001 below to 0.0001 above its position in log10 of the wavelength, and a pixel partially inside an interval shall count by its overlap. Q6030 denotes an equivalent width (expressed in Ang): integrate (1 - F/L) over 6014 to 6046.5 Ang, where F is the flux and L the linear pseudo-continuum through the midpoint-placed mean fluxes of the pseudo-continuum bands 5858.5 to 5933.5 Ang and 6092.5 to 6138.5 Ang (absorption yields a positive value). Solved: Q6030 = -3.18 Ang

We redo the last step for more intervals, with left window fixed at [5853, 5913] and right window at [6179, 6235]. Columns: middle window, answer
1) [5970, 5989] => -4.6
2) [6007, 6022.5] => -4.3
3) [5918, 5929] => -1.7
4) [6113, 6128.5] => -3.6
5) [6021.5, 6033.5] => -3.7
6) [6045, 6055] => -3.5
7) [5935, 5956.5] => -4.3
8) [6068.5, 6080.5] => -4.5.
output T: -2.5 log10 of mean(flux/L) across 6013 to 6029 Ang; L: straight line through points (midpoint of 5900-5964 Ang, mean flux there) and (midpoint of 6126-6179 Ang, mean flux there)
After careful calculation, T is -0.12 mag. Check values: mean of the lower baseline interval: 9.24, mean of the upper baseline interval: 10.5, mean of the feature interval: 10.9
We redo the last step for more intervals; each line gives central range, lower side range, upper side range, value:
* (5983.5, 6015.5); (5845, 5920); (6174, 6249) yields -0.23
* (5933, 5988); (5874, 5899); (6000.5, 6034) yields -0.13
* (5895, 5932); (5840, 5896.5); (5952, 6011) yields 0.13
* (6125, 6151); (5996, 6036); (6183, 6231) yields -0.19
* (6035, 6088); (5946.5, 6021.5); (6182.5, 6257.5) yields -0.17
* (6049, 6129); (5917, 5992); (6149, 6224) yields -0.20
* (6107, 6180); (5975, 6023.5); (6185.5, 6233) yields -0.12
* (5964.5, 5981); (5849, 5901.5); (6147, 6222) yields -0.20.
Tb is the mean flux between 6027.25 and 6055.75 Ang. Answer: 11.4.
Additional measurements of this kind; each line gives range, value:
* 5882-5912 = 6.19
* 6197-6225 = 9.28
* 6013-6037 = 11.1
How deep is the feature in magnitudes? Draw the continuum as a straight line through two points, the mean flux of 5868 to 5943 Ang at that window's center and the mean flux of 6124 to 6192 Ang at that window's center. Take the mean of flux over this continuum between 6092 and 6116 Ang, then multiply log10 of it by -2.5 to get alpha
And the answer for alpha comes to -0.19 mag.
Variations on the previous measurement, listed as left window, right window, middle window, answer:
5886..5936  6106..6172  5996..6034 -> -0.19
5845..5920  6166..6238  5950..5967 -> -0.14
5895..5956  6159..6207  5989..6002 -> -0.20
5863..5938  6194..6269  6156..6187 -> -0.06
